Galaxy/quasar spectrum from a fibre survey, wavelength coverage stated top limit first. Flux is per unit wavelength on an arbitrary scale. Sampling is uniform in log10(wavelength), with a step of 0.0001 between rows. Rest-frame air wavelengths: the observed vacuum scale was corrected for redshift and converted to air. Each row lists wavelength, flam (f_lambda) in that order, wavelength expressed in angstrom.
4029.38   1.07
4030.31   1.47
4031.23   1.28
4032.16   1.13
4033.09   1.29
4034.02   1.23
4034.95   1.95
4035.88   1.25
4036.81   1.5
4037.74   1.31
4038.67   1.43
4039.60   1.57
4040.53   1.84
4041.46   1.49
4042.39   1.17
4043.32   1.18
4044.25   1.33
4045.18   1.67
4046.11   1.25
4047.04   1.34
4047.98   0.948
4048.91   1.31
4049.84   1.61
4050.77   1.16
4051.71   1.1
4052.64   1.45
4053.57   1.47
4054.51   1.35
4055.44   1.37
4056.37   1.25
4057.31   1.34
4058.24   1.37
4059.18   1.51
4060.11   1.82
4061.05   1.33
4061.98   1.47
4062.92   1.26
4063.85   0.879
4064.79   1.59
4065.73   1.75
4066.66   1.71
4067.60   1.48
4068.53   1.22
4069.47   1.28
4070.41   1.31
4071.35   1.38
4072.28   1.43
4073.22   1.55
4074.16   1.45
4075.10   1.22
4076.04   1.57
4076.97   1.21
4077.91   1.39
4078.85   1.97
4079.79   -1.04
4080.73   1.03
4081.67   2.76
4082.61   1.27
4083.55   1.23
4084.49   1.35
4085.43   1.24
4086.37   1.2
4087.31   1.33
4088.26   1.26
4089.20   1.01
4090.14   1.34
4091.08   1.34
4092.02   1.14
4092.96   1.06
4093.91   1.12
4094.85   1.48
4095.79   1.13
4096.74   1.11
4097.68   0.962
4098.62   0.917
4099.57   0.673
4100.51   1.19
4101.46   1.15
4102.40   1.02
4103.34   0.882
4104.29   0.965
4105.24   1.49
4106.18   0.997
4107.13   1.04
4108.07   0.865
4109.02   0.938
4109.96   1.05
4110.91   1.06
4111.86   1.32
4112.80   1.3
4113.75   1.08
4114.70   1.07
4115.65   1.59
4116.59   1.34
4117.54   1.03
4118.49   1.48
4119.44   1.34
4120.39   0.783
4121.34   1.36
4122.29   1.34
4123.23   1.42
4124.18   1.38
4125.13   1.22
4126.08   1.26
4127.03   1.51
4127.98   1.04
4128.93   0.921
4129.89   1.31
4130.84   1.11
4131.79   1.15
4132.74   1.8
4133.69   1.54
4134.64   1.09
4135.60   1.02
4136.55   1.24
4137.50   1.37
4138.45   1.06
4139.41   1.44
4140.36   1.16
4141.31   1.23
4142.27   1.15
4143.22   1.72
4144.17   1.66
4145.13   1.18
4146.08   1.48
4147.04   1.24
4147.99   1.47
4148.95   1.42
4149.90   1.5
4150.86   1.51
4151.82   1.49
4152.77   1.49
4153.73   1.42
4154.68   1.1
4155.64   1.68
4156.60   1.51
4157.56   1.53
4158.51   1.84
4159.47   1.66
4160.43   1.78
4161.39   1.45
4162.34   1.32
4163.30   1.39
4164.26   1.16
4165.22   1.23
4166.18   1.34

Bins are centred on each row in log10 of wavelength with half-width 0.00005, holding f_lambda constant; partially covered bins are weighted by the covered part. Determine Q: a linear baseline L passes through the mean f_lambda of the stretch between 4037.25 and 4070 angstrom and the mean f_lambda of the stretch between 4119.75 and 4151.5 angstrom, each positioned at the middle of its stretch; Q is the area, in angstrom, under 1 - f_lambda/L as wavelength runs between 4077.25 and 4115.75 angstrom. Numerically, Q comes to 5.6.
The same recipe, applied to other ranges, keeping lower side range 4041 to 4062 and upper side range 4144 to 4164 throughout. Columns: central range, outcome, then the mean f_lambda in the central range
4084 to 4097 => 1.7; 1.22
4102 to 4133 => 5.2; 1.19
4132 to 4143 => 1.3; 1.29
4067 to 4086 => 1.0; 1.32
